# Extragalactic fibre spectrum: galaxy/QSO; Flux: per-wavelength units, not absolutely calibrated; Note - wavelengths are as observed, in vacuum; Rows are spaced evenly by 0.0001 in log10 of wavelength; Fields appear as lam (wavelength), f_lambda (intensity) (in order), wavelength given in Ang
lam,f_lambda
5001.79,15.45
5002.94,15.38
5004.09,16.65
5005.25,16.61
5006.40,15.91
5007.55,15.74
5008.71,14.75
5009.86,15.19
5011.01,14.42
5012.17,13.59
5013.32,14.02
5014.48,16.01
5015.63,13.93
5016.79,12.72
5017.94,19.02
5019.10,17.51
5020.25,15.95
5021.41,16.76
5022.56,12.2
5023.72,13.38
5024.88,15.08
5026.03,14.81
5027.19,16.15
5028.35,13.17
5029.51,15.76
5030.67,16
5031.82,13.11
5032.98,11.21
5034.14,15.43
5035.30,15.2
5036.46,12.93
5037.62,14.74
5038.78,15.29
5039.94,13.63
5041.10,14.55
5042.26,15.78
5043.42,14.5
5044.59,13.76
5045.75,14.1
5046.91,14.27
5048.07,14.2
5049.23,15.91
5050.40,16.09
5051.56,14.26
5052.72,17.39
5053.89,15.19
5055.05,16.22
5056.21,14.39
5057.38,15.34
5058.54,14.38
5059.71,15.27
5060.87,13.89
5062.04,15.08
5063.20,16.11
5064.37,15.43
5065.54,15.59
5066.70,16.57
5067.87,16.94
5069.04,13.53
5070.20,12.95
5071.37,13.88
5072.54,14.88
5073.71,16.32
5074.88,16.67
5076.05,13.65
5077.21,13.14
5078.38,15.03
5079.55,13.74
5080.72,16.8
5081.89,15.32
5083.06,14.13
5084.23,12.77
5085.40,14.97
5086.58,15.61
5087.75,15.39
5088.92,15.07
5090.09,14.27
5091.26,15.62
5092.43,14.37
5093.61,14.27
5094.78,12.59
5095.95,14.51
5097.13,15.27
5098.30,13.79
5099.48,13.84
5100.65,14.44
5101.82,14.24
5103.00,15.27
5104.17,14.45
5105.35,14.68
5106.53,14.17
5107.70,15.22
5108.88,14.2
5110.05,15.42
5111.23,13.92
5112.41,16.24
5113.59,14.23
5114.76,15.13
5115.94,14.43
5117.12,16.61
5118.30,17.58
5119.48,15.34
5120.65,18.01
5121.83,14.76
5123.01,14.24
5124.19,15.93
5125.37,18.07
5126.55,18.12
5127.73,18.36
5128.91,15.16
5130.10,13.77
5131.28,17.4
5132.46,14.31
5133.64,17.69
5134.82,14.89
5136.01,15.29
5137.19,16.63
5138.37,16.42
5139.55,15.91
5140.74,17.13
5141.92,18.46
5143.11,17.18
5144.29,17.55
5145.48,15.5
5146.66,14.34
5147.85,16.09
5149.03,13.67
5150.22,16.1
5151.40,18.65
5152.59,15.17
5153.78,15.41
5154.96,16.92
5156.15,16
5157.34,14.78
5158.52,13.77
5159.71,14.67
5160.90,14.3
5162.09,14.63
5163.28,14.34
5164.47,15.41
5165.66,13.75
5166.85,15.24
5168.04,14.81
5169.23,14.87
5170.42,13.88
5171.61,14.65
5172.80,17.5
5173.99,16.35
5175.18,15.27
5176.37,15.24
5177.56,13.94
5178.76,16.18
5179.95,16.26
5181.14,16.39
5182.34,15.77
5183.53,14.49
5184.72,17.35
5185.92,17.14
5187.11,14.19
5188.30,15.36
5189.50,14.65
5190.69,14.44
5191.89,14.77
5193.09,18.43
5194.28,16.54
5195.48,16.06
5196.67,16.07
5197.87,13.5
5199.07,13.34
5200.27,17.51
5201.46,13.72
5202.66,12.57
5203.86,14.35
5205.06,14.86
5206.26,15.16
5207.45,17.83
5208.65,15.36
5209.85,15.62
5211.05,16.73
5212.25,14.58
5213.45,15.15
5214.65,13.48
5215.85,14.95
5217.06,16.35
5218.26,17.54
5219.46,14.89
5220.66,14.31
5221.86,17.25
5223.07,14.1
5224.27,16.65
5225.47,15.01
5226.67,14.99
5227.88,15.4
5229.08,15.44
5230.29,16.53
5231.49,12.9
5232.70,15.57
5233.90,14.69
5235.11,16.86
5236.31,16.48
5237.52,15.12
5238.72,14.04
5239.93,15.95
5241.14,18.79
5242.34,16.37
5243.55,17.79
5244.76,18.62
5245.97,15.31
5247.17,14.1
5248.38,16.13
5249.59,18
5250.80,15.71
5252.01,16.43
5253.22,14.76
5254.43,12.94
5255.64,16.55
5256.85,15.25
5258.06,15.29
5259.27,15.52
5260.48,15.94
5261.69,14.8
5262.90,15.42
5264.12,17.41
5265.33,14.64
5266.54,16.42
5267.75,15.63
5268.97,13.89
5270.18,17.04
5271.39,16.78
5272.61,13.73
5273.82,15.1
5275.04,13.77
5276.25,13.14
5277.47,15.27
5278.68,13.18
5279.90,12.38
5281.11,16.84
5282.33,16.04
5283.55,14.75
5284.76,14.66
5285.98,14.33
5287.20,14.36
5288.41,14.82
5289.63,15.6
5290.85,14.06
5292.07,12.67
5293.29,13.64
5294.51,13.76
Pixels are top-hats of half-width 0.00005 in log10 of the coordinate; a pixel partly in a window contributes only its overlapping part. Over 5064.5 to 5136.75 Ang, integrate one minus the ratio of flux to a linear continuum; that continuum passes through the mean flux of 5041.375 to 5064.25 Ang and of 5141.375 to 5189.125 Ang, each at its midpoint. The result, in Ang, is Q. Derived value 0.6 Ang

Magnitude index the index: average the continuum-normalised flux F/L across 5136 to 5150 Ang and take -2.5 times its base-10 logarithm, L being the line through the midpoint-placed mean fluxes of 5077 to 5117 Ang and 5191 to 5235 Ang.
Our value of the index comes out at -0.09 mag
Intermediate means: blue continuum 14.6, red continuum 15.3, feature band 16.2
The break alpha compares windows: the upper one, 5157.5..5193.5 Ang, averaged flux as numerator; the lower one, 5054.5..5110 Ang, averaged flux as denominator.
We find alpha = 1.03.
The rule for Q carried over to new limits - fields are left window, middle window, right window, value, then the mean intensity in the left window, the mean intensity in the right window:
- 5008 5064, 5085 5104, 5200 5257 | 0.6 Ang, 14.9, 15.6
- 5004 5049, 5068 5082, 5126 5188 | 0.4 Ang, 14.8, 15.7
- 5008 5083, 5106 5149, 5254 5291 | -2.8 Ang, 14.9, 15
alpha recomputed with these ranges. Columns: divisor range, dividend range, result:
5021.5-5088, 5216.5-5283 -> 1.05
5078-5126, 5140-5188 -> 1.04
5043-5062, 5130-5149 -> 1.08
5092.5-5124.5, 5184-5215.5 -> 1.03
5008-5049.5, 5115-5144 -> 1.11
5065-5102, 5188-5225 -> 1.04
